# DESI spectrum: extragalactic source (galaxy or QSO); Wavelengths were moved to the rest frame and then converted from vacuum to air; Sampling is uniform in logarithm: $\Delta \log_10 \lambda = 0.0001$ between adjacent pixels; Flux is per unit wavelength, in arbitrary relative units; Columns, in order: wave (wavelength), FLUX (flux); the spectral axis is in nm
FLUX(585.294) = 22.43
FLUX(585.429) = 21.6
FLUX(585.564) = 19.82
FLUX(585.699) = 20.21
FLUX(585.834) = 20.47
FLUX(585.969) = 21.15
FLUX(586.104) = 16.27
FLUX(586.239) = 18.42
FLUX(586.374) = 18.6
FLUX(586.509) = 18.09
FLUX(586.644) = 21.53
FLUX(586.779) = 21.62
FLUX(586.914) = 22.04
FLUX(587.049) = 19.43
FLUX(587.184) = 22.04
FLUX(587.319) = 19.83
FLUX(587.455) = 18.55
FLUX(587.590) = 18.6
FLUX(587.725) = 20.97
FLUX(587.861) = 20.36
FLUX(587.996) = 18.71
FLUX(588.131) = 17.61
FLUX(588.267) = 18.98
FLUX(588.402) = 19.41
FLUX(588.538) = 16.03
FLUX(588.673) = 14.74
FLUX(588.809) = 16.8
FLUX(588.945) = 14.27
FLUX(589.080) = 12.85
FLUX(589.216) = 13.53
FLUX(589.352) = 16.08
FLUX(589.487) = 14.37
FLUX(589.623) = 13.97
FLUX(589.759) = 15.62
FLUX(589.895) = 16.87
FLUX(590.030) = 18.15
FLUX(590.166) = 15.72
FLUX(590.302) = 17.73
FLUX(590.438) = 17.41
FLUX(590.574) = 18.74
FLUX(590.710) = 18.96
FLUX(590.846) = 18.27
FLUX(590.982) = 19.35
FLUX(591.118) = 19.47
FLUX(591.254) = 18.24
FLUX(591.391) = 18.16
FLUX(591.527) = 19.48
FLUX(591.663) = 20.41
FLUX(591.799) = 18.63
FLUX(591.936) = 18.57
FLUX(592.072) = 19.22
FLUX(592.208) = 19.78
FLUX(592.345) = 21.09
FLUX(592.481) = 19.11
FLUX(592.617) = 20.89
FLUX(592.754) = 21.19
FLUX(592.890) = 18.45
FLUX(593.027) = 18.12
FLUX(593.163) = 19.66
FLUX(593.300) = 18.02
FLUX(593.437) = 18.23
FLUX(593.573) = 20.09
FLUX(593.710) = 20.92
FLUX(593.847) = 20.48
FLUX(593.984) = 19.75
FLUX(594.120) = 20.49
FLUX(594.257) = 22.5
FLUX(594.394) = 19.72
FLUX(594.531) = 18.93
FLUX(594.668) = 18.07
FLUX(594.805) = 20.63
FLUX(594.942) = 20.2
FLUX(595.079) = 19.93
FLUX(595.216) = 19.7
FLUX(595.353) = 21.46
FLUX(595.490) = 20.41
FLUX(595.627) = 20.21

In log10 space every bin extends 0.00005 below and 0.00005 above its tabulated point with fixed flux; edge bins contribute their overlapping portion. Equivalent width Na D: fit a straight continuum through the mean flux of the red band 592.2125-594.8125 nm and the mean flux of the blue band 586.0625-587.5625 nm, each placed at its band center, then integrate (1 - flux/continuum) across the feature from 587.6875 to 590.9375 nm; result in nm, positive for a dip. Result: 0.47 nm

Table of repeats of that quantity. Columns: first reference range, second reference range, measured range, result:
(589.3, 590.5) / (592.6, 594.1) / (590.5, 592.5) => -0.155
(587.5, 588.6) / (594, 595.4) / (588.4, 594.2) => 0.423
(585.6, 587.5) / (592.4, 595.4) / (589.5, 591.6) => 0.232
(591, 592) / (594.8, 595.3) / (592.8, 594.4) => -0.006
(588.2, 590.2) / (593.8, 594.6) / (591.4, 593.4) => -0.079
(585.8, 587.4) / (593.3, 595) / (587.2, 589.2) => 0.224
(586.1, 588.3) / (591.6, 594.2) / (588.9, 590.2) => 0.297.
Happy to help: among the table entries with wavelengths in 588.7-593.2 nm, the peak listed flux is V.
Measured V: 21.19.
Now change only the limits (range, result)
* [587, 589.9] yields 22.04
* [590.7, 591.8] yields 20.41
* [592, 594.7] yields 22.5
